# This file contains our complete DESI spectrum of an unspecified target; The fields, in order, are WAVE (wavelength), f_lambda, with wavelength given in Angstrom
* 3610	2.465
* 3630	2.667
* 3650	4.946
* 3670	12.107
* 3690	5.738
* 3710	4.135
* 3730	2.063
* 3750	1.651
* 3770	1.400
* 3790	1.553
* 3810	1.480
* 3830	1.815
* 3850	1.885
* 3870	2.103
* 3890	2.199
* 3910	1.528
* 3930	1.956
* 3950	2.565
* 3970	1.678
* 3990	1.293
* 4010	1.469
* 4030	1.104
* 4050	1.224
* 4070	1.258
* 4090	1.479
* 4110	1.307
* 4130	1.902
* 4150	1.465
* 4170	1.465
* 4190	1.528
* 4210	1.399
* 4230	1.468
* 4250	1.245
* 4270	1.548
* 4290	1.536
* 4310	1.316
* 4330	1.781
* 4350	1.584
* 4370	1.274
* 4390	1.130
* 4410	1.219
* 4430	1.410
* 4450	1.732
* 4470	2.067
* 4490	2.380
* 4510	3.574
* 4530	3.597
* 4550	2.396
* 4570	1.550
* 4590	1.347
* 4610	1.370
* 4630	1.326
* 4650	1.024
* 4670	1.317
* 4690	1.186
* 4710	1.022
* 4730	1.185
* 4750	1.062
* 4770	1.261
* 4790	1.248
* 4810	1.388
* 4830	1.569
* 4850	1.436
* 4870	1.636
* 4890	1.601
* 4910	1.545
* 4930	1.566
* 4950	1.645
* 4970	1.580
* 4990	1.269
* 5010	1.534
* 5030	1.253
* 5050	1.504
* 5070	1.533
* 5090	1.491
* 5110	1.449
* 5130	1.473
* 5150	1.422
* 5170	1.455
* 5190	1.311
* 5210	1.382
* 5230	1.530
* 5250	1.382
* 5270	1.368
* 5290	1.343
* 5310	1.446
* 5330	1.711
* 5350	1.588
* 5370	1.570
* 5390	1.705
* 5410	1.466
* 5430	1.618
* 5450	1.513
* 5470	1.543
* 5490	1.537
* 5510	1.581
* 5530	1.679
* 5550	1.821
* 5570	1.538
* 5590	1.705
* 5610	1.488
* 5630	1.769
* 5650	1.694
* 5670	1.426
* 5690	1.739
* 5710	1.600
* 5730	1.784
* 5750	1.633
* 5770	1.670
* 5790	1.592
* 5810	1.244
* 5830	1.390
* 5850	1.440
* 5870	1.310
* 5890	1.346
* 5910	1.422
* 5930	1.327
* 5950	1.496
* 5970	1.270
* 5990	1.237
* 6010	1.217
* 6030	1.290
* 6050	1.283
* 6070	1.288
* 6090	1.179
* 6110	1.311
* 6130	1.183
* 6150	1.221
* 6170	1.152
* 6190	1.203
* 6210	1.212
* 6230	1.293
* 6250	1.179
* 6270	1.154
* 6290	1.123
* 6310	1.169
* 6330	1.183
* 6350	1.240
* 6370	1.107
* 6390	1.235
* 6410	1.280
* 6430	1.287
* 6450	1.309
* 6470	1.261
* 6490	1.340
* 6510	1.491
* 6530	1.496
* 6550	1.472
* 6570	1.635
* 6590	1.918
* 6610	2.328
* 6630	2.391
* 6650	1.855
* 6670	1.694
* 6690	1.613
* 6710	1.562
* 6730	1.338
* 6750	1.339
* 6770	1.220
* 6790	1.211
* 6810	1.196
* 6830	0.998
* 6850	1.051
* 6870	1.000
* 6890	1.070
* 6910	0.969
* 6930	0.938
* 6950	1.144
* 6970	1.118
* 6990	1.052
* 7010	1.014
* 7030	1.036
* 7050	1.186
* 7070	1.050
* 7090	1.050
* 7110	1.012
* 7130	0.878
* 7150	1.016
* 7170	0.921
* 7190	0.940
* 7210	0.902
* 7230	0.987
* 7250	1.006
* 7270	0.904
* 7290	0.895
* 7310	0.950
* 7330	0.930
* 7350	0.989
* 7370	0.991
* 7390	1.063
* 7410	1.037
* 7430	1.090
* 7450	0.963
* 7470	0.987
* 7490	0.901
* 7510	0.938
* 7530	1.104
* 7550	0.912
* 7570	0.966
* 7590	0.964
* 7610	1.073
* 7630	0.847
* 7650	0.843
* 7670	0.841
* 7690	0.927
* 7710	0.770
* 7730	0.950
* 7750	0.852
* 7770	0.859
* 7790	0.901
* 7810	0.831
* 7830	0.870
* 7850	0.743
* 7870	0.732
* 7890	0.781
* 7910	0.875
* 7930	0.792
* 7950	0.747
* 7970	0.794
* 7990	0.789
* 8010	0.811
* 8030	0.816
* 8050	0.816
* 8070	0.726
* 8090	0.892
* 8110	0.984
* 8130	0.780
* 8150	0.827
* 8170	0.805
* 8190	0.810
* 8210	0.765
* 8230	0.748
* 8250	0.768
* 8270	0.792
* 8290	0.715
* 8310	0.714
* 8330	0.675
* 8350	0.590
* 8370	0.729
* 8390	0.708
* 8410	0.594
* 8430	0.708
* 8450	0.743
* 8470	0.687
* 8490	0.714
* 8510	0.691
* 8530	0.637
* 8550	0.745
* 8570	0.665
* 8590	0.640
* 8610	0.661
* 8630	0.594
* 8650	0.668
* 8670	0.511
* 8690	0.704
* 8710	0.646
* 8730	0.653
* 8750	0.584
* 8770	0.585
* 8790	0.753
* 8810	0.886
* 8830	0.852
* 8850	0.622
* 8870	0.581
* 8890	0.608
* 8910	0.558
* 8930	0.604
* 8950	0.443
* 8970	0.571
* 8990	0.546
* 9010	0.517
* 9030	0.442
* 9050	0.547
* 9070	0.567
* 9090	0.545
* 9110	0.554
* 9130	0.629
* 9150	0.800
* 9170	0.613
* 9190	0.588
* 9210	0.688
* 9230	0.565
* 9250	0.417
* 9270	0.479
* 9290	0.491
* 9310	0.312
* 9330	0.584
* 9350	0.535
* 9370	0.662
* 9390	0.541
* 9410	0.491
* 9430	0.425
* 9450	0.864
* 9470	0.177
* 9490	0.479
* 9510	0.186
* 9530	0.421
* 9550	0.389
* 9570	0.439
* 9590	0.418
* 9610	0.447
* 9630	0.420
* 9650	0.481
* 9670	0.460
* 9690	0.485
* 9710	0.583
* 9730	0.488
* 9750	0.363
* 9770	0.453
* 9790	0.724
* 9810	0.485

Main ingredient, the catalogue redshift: 1.37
